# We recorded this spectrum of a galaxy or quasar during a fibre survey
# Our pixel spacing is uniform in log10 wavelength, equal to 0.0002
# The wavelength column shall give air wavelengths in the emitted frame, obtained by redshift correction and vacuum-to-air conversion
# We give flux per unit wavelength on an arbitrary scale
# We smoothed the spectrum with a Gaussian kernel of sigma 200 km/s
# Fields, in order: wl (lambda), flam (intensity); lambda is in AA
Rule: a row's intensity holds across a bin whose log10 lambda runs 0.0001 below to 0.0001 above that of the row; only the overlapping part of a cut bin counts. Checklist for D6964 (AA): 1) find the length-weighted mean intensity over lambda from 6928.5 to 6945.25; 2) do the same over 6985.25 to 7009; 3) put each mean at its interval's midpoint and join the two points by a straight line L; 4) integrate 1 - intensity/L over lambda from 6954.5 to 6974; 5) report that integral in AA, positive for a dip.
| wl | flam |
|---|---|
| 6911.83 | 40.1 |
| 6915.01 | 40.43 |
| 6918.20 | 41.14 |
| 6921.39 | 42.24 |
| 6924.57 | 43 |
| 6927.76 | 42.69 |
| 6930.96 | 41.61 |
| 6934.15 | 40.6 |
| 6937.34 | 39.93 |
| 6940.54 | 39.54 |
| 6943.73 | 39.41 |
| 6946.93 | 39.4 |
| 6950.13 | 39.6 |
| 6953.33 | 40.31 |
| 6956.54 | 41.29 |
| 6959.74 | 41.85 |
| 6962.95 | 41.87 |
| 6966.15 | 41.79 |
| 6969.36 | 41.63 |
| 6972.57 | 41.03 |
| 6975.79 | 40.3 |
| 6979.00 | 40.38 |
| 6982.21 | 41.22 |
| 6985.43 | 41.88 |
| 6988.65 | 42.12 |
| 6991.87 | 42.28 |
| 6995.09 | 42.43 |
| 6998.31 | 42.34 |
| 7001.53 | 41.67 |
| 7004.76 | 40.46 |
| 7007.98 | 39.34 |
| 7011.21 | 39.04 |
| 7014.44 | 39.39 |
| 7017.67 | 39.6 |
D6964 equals -0.30 AA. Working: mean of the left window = 40.3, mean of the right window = 41.6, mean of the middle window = 41.6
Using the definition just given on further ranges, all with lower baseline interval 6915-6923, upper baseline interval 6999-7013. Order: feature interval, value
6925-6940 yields 0.01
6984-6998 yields -0.60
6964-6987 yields -0.29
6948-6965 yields -0.01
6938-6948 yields 0.39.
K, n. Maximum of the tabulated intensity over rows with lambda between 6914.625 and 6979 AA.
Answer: 43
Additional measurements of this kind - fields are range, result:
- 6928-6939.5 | 41.61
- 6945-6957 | 41.29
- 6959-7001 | 42.43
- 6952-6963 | 41.87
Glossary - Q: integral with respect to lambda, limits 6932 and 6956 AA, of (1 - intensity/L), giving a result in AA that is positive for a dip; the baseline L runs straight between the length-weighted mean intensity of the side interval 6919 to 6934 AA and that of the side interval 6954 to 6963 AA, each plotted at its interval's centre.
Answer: 1.1 AA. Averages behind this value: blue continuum 42.1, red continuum 41.5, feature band 39.9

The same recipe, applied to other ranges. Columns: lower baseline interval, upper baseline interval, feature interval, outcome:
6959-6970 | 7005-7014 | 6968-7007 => -0.83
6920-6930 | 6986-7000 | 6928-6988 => 2.27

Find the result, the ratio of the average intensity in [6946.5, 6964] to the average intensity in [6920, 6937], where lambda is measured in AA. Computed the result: 1.0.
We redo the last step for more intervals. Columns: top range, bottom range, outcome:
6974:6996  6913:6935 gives 1.00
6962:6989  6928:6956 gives 1.03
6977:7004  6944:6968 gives 1.02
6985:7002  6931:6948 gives 1.06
